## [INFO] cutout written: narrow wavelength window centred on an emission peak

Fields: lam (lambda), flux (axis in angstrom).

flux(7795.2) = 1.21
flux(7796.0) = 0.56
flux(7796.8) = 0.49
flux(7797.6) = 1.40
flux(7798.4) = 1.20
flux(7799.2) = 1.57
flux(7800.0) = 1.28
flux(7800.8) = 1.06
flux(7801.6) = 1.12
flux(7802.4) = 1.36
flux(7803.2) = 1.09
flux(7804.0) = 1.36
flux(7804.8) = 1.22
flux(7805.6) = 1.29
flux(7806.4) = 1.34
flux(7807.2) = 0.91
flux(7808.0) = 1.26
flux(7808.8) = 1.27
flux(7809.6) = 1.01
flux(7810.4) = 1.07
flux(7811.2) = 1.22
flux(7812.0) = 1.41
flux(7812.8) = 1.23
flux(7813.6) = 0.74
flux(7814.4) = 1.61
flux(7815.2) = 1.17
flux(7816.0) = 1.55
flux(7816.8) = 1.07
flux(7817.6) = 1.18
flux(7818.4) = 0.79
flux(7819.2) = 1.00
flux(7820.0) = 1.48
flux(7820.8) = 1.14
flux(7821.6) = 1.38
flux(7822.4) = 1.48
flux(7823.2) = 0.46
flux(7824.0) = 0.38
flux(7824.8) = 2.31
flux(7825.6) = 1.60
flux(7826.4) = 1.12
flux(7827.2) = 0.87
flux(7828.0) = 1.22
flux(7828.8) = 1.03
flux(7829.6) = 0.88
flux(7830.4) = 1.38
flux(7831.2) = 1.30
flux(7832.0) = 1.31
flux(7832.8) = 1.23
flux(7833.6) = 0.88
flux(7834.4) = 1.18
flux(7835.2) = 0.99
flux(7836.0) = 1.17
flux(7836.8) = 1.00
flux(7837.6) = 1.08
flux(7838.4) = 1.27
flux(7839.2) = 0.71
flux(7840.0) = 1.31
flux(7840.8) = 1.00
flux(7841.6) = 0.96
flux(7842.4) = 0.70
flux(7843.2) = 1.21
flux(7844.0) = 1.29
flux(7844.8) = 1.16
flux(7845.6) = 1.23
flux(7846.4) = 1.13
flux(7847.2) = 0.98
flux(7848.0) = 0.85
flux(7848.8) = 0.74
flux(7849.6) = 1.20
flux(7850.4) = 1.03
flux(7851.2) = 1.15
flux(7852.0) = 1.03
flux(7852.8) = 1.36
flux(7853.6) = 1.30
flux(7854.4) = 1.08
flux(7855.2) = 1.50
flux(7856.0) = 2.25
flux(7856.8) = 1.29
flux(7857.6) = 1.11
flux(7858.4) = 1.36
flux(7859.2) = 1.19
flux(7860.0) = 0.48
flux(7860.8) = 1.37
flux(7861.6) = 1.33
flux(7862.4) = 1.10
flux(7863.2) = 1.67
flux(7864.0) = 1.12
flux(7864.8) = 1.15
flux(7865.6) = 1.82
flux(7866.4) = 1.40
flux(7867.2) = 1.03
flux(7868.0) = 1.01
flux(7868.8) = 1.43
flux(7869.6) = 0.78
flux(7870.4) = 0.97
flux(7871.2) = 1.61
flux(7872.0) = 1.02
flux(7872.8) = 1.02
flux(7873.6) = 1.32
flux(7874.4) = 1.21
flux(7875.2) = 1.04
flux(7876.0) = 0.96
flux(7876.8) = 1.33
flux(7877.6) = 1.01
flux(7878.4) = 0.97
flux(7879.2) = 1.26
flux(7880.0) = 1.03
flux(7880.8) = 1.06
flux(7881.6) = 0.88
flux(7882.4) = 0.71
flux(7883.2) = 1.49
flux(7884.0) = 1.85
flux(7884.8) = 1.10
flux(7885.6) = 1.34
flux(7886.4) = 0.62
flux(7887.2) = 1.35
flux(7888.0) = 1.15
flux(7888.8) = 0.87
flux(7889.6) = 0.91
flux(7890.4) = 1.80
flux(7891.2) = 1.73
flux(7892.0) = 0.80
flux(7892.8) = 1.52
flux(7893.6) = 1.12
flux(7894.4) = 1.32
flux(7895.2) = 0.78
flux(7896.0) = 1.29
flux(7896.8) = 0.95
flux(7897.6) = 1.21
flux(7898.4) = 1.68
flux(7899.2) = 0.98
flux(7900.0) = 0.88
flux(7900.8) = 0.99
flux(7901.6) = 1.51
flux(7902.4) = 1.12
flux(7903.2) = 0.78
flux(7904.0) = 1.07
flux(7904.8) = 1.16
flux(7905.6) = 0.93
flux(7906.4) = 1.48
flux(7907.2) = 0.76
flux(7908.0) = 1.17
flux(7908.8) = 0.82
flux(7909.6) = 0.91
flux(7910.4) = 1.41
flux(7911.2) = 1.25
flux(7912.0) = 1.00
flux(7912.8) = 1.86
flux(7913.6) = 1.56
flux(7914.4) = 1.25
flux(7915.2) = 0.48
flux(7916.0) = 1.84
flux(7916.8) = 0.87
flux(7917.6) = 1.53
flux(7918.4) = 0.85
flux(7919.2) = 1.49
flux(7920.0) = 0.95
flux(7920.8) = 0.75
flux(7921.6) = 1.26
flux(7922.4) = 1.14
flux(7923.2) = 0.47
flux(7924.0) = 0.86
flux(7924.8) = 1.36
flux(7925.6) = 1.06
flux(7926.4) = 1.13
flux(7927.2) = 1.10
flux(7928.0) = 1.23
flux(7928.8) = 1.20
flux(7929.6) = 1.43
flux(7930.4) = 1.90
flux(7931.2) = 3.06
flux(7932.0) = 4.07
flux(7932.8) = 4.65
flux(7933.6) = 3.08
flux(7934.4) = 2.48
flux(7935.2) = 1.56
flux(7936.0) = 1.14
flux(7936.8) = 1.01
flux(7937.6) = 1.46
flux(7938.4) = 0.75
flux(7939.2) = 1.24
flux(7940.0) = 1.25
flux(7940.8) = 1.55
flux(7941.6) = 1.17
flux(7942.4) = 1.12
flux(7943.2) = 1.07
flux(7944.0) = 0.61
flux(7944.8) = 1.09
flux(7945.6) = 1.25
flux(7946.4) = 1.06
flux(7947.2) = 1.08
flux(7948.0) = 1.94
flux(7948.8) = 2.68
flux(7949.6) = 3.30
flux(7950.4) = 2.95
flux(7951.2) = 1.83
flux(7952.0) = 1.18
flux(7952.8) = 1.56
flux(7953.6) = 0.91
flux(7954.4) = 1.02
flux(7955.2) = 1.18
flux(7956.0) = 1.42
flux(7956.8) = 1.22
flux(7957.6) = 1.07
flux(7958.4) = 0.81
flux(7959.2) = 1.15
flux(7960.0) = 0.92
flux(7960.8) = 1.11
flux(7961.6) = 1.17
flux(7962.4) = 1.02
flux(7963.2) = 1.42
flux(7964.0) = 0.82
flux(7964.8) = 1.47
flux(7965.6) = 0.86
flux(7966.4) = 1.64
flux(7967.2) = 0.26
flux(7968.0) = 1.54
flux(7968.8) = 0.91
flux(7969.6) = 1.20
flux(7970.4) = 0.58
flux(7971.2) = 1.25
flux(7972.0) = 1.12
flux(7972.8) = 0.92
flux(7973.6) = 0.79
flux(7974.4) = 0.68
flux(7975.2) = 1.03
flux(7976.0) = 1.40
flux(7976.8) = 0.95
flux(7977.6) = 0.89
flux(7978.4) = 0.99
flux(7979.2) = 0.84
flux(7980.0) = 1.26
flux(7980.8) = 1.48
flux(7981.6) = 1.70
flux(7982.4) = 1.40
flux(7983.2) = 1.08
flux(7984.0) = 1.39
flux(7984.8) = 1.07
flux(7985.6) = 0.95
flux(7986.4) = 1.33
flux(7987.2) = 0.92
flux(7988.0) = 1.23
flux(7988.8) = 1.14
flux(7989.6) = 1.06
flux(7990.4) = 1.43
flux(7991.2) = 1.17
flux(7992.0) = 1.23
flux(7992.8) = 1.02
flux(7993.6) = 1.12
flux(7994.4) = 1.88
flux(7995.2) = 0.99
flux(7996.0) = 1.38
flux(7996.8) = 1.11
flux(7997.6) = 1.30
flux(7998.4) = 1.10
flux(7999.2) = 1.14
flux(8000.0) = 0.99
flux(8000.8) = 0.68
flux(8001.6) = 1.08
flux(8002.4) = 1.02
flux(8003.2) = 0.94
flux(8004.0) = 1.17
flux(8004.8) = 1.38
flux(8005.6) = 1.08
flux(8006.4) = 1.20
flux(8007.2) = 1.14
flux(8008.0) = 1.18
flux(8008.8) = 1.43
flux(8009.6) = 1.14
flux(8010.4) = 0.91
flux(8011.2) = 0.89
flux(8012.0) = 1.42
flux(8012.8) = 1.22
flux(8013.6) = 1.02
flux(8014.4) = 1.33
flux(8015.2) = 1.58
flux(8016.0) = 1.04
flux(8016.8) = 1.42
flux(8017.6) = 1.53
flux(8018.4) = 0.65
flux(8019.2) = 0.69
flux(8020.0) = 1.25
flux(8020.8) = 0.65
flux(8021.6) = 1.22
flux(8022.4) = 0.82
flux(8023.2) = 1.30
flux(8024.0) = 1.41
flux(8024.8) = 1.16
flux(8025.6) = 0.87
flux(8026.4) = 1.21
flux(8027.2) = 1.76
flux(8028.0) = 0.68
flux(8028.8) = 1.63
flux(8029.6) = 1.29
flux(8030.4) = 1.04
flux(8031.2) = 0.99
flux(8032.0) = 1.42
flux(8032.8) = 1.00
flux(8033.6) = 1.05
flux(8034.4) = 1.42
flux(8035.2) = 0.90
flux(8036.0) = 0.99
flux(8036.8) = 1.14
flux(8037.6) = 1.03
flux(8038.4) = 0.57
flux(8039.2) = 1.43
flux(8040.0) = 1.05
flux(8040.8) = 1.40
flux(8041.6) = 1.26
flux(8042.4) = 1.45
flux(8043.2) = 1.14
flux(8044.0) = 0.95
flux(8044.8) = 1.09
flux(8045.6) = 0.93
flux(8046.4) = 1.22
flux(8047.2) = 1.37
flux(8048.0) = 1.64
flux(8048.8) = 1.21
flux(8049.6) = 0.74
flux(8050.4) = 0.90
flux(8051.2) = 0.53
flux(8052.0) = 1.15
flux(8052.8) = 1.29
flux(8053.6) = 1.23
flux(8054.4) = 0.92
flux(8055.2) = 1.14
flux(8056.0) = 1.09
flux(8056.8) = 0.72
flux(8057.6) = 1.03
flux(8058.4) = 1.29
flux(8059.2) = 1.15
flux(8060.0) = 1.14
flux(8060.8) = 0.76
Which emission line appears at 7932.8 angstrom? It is [S II] 6716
